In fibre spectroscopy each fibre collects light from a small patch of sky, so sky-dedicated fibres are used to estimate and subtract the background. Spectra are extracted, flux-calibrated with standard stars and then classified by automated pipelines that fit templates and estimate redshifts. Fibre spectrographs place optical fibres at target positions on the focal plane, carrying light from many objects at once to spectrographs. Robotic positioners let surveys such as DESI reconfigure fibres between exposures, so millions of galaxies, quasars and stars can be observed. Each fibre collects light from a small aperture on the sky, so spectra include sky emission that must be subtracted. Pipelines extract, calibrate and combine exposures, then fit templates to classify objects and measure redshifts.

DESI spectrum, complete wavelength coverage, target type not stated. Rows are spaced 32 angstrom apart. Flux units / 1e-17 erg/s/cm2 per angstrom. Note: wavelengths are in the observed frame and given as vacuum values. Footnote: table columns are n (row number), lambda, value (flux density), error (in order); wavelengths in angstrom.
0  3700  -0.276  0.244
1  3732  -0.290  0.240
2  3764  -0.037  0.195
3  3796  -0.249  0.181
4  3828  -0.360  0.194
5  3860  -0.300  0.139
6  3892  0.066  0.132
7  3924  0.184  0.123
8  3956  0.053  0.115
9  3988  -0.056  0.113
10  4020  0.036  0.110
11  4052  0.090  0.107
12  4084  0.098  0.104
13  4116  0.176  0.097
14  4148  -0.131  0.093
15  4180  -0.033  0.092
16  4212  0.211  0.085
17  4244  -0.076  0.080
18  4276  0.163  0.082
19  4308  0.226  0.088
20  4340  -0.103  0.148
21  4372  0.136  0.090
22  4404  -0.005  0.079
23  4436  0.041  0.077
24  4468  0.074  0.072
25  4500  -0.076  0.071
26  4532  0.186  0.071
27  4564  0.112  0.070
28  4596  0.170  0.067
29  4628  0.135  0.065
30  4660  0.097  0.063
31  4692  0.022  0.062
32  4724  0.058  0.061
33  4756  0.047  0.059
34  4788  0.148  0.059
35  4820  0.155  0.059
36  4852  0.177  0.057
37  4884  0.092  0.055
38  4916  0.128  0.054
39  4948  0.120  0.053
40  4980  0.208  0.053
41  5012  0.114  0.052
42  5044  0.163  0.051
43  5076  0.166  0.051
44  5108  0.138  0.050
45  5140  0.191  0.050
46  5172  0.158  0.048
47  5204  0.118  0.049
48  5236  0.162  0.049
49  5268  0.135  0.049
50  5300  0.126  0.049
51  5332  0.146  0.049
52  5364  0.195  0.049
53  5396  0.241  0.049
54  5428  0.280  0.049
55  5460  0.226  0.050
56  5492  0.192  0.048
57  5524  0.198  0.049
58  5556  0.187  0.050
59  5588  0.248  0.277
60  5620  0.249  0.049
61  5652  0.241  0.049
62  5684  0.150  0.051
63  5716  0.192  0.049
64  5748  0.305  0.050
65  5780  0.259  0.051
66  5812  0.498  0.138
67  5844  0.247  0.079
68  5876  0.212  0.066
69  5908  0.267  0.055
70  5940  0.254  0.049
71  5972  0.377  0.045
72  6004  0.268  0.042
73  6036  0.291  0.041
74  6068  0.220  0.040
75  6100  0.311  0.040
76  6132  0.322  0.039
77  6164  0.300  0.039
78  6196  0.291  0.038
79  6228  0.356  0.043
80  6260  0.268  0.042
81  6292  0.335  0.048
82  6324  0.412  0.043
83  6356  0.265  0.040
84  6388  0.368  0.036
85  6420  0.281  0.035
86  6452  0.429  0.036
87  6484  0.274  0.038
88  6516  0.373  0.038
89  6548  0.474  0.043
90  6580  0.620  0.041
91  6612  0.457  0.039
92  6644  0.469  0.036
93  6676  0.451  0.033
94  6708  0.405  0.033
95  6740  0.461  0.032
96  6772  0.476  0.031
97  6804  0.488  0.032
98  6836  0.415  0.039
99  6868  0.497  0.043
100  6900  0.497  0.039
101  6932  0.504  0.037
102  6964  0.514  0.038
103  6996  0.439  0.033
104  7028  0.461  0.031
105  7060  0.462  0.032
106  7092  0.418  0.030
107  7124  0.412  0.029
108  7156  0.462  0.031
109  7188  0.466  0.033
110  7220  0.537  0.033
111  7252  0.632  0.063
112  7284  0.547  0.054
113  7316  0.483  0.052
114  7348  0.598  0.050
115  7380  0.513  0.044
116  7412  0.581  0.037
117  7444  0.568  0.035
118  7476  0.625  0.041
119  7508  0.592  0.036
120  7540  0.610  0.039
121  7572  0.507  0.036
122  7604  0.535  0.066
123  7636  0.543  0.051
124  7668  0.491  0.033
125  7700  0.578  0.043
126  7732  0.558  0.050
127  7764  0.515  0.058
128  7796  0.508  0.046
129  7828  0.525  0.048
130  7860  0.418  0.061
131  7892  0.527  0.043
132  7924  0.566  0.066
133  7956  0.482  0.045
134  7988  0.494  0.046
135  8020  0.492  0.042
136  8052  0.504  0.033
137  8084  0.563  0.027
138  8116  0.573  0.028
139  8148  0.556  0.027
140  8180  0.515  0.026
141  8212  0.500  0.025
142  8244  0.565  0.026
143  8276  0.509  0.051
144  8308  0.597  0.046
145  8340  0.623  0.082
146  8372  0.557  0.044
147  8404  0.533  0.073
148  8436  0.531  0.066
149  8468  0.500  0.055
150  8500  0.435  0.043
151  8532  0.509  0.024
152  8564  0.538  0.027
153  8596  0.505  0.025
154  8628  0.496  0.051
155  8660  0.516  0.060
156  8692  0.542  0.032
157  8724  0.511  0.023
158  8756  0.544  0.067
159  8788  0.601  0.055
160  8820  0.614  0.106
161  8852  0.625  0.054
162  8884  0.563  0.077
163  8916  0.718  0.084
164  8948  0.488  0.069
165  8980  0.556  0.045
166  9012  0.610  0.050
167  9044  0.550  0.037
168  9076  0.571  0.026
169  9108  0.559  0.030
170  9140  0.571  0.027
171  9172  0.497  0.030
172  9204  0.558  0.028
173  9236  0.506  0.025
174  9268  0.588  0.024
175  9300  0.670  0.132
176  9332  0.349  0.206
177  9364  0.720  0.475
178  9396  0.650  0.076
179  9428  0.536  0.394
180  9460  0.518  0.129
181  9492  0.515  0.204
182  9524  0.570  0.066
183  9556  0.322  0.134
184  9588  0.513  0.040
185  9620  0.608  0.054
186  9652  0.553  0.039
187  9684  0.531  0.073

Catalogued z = 0.63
